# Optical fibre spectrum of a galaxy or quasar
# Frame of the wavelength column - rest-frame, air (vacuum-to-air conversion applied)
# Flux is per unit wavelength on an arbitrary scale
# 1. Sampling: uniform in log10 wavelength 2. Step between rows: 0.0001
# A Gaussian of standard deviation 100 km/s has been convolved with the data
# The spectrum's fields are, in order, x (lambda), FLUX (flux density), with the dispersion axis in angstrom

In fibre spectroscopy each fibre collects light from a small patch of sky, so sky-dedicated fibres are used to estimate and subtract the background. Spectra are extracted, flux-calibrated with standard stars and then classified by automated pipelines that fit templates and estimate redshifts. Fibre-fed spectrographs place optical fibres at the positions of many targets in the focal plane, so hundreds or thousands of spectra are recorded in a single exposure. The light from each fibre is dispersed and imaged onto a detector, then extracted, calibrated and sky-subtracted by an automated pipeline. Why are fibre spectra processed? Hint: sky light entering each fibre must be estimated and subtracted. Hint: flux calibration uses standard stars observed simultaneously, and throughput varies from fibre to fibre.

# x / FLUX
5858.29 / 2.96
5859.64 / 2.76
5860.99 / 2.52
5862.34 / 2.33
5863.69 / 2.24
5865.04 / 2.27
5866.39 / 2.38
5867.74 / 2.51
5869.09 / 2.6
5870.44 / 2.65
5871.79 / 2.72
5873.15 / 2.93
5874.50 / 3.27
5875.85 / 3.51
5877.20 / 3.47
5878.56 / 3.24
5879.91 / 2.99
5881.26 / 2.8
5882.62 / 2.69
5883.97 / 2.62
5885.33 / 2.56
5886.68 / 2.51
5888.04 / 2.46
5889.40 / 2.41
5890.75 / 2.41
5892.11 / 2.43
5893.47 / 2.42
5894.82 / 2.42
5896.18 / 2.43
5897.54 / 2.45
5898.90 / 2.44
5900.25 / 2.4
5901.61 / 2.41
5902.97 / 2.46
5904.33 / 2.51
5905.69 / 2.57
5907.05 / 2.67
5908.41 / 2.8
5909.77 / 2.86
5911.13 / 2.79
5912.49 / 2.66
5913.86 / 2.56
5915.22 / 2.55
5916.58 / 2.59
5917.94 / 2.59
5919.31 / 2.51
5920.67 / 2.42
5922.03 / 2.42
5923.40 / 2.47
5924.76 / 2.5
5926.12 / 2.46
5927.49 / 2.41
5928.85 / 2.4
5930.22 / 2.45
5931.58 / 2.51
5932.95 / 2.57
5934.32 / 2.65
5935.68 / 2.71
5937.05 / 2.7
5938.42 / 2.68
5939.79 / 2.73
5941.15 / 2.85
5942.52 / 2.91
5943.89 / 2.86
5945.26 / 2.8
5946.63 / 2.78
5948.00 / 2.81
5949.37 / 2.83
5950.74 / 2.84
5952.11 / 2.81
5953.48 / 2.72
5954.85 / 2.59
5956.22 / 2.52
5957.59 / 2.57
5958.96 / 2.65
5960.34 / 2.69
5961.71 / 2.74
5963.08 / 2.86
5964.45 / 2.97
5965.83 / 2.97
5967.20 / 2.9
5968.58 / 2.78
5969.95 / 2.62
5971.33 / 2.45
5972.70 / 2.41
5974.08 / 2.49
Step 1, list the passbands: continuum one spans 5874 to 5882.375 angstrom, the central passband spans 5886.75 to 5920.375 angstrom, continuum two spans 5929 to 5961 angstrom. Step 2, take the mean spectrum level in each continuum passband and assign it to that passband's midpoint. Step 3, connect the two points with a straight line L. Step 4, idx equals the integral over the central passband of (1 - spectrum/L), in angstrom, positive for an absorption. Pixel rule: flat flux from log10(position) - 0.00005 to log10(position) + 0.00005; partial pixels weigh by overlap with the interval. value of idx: 5.22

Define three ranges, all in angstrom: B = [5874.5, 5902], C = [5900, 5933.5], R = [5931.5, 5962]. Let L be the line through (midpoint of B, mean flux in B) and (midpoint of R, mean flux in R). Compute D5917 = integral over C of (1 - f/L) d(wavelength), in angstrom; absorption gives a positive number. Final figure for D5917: 1.9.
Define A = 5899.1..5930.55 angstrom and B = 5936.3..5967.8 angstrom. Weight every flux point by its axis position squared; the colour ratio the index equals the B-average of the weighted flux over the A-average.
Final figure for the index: 1.1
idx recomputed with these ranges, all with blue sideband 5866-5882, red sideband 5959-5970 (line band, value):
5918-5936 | 2.31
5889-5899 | 1.65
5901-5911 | 0.93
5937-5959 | 0.70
